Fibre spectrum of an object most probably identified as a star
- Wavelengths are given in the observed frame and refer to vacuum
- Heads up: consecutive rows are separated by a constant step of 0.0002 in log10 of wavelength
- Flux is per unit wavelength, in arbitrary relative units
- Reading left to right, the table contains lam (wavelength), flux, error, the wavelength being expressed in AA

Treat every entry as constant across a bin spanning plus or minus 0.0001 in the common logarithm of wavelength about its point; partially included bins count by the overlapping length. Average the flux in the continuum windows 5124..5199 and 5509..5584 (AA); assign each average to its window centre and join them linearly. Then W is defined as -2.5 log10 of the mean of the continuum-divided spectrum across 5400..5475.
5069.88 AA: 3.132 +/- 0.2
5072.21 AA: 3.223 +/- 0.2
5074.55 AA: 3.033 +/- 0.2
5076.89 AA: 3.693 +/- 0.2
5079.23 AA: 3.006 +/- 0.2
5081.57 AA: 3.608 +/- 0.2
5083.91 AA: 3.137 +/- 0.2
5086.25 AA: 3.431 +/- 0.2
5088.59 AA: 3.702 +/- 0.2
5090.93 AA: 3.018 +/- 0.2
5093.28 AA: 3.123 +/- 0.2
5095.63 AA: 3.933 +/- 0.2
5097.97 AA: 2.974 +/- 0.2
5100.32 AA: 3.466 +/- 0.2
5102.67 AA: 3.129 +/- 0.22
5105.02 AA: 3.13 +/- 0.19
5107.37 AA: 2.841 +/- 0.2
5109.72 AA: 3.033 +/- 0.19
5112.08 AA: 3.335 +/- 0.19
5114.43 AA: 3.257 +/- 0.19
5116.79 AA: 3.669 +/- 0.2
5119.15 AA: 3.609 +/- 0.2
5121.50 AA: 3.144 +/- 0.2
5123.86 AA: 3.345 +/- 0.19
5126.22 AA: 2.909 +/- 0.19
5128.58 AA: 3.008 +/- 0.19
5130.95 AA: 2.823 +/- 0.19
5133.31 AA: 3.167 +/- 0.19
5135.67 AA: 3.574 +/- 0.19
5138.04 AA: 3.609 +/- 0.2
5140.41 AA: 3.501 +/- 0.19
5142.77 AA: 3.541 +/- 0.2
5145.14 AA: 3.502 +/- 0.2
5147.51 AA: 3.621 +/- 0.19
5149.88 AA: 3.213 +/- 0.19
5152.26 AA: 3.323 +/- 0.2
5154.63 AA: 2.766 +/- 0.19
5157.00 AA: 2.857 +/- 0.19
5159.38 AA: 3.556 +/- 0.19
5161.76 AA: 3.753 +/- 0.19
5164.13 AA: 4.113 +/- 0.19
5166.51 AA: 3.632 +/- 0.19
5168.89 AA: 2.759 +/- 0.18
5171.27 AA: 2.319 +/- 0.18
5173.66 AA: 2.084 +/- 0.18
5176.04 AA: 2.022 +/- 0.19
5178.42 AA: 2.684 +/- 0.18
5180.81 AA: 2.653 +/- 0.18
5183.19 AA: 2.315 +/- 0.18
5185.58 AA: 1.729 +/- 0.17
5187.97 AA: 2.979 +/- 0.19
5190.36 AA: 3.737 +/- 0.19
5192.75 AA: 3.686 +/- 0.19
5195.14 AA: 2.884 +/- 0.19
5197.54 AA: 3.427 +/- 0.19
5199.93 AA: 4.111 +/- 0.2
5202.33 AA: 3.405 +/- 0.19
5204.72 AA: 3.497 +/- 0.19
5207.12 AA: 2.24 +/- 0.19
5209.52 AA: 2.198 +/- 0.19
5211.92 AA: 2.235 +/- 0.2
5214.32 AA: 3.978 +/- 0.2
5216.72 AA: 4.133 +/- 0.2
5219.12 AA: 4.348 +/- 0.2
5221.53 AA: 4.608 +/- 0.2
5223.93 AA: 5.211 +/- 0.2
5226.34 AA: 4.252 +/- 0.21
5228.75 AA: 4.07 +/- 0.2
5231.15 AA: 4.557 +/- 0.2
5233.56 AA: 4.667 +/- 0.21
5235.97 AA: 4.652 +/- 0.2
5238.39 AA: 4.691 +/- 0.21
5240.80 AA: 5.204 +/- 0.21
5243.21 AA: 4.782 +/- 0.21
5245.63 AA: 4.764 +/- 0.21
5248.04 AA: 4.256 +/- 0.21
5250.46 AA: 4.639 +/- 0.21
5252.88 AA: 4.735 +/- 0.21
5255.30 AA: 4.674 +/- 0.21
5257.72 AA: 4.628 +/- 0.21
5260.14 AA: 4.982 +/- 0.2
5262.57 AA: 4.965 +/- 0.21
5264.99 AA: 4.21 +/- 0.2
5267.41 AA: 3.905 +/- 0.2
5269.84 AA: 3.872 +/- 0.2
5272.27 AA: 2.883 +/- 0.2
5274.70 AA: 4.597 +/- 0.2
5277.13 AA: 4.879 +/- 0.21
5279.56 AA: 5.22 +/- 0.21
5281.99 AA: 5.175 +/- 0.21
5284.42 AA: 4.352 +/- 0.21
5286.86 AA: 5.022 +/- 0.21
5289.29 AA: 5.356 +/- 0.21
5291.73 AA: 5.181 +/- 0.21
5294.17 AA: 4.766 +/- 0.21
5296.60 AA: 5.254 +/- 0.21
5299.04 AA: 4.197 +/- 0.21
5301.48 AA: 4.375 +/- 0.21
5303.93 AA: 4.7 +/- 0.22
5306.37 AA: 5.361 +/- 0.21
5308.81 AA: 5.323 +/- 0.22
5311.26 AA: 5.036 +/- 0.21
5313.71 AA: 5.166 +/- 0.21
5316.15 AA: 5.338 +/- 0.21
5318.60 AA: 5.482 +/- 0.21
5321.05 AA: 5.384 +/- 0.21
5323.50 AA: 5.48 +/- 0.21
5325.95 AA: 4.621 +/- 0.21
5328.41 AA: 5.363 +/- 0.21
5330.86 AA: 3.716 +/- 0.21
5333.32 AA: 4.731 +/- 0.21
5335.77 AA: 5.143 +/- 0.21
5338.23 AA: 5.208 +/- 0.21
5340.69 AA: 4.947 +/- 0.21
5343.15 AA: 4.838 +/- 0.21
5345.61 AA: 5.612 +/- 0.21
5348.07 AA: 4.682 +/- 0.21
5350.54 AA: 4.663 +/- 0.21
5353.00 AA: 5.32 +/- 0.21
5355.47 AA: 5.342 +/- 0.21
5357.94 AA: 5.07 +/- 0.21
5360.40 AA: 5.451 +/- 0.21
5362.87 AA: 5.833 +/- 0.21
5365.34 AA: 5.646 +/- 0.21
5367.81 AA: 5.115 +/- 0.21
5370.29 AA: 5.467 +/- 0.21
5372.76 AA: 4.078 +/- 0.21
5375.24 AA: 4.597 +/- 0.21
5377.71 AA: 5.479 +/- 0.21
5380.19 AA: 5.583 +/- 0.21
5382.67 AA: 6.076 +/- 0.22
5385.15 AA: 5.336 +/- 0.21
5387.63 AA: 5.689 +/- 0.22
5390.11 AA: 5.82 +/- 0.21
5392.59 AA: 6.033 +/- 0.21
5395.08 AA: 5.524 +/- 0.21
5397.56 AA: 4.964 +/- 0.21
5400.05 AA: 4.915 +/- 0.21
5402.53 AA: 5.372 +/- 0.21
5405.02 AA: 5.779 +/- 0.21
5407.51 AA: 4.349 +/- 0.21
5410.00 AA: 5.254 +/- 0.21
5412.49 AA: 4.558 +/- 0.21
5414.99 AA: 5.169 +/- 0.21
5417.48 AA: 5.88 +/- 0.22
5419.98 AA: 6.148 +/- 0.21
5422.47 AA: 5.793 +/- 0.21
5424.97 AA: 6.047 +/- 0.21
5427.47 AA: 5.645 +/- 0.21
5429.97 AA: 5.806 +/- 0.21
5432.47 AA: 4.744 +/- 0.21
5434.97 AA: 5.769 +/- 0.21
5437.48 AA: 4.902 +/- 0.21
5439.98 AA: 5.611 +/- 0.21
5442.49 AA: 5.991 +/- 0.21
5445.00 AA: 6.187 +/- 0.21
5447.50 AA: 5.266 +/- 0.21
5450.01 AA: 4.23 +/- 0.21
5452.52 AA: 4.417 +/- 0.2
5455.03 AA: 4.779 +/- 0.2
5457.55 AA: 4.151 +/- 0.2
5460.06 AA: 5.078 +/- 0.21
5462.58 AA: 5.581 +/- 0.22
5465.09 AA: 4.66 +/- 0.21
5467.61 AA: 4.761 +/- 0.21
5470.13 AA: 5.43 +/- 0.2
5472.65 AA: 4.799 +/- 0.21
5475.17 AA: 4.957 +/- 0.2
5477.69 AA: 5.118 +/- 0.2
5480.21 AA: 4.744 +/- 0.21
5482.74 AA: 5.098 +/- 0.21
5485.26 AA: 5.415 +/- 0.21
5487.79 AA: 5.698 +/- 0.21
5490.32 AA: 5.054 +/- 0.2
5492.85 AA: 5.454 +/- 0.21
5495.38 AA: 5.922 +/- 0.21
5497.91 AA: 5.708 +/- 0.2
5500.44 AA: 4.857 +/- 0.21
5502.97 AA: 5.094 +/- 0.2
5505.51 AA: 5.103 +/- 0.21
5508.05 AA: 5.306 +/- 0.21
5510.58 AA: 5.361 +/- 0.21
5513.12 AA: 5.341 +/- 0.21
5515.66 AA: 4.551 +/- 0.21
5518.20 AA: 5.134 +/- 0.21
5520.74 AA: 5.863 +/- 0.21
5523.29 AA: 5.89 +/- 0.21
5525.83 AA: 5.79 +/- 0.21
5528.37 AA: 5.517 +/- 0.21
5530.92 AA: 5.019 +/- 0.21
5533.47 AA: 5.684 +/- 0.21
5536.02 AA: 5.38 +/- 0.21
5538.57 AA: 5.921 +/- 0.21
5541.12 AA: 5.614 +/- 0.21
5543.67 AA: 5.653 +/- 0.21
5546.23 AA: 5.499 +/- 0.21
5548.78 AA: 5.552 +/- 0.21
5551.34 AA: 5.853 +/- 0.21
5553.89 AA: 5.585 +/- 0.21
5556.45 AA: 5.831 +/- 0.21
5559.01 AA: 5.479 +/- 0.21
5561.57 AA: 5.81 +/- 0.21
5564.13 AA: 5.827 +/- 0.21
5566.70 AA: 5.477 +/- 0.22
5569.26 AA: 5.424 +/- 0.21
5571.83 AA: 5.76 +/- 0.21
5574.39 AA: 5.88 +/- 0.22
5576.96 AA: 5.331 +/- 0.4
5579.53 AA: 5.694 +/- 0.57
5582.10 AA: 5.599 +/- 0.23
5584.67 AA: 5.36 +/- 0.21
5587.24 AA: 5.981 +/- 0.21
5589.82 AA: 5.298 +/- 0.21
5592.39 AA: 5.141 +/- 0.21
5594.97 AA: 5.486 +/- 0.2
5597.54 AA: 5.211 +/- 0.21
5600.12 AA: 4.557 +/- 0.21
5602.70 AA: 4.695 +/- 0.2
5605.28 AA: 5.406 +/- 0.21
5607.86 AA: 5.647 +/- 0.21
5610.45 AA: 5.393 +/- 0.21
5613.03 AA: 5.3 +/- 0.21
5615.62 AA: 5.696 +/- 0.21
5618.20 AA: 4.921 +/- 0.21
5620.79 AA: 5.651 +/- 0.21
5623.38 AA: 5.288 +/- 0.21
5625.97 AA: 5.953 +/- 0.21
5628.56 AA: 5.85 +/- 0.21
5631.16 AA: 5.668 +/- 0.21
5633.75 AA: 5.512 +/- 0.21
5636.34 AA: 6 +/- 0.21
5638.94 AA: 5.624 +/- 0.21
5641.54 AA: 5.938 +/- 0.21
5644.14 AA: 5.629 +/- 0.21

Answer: -0.08 mag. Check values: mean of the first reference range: 3.1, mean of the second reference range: 5.56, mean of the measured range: 5.24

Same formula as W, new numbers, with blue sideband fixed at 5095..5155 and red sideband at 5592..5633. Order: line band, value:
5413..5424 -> -0.24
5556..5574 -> -0.10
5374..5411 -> -0.21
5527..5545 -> -0.10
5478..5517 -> -0.08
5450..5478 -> -0.02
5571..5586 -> -0.08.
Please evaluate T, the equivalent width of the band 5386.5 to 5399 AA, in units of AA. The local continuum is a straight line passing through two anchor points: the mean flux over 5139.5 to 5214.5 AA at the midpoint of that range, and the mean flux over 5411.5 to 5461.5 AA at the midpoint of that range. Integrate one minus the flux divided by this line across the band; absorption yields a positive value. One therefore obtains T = -1.68 AA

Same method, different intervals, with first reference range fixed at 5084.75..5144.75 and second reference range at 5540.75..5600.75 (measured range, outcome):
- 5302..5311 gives -1.7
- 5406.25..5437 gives -3.9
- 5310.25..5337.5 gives -4.5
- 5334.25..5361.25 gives -4.0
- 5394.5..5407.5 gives -1.4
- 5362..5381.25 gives -2.7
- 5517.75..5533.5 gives -0.7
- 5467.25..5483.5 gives 0.3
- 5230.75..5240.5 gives -2.0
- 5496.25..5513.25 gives -0.1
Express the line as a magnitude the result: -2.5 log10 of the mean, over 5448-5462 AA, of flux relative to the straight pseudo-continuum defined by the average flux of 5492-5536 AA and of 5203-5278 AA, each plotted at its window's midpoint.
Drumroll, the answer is 0.12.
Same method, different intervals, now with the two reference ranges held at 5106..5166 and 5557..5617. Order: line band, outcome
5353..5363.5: -0.23 mag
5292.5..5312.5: -0.19 mag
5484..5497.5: -0.11 mag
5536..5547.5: -0.08 mag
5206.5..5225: 0.02 mag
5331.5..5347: -0.17 mag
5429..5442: -0.14 mag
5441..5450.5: -0.15 mag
